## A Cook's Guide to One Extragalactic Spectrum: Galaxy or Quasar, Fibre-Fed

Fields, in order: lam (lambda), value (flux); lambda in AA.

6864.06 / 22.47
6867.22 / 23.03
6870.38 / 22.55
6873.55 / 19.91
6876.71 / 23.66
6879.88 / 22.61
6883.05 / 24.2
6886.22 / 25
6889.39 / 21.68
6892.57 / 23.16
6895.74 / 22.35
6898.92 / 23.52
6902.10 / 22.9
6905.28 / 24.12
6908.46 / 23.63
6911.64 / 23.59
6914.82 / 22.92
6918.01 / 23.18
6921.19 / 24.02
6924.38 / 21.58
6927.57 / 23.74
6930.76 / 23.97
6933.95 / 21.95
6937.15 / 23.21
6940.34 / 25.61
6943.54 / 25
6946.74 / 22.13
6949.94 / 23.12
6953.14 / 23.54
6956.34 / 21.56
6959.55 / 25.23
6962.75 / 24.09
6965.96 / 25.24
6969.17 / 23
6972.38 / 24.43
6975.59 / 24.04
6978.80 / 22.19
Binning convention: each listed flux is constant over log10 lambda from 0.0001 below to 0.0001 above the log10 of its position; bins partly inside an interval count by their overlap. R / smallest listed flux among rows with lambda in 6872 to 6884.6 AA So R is 19.91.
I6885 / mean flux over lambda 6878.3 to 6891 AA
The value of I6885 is 23.4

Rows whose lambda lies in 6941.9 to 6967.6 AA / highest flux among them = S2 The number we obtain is 25.24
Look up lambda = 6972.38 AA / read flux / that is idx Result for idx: 24.43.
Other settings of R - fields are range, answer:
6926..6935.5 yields 21.95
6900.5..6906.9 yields 22.9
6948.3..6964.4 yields 21.56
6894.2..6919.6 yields 22.35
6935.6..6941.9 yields 23.21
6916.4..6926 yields 21.58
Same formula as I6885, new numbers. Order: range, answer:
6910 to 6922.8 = 23.4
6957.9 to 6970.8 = 24.4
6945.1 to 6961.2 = 23.1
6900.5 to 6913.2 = 23.6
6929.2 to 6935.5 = 23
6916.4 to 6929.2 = 23.1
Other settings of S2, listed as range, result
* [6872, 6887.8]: 25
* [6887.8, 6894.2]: 23.16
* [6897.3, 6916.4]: 24.12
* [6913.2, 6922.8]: 24.02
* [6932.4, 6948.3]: 25.61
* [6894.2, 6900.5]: 23.52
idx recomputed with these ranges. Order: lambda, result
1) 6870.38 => 22.55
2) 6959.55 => 25.23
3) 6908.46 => 23.63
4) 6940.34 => 25.61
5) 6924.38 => 21.58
